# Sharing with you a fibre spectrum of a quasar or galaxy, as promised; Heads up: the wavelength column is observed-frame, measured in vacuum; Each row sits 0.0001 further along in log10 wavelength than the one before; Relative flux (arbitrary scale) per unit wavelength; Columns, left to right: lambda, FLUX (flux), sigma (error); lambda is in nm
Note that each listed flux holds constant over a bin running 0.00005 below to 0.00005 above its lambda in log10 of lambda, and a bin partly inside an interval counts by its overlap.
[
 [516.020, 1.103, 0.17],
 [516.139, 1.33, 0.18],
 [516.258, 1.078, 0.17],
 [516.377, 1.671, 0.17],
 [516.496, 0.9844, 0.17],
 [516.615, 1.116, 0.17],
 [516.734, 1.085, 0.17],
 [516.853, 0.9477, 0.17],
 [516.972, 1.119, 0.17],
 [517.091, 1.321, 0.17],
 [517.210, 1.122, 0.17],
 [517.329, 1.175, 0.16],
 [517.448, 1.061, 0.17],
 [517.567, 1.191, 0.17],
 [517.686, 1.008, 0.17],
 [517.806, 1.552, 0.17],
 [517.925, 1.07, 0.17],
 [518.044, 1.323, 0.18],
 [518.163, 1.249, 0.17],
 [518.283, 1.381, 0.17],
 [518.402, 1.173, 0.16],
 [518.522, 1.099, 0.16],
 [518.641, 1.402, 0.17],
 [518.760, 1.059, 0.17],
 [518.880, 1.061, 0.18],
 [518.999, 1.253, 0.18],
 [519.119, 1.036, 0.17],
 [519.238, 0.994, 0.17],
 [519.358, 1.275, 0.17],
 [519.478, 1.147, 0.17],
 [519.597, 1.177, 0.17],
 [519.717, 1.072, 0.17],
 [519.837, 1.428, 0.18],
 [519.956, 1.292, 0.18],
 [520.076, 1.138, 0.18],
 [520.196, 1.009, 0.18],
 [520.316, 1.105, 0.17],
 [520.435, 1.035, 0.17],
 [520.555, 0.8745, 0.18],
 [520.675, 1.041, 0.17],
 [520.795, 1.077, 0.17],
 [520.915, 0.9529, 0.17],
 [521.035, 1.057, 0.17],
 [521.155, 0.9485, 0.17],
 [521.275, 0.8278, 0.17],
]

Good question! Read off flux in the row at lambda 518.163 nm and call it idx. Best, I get 1.249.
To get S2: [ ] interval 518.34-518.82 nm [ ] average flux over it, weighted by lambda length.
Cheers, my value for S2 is 1.19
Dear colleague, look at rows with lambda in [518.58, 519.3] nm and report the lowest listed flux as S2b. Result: 0.994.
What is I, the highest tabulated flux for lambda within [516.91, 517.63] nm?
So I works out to 1.321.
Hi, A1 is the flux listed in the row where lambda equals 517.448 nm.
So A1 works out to 1.061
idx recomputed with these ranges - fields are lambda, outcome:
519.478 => 1.147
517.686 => 1.008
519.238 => 0.994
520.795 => 1.077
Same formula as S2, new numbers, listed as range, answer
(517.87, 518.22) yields 1.22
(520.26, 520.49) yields 1.07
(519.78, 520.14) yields 1.28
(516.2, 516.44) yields 1.37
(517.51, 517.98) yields 1.21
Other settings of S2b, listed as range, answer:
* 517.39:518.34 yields 1.008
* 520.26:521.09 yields 0.8745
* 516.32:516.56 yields 0.9844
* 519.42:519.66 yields 1.147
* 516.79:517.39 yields 0.9477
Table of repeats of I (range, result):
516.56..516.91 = 1.116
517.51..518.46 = 1.552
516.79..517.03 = 1.119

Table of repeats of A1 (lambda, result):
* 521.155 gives 0.9485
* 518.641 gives 1.402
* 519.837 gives 1.428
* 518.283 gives 1.381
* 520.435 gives 1.035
